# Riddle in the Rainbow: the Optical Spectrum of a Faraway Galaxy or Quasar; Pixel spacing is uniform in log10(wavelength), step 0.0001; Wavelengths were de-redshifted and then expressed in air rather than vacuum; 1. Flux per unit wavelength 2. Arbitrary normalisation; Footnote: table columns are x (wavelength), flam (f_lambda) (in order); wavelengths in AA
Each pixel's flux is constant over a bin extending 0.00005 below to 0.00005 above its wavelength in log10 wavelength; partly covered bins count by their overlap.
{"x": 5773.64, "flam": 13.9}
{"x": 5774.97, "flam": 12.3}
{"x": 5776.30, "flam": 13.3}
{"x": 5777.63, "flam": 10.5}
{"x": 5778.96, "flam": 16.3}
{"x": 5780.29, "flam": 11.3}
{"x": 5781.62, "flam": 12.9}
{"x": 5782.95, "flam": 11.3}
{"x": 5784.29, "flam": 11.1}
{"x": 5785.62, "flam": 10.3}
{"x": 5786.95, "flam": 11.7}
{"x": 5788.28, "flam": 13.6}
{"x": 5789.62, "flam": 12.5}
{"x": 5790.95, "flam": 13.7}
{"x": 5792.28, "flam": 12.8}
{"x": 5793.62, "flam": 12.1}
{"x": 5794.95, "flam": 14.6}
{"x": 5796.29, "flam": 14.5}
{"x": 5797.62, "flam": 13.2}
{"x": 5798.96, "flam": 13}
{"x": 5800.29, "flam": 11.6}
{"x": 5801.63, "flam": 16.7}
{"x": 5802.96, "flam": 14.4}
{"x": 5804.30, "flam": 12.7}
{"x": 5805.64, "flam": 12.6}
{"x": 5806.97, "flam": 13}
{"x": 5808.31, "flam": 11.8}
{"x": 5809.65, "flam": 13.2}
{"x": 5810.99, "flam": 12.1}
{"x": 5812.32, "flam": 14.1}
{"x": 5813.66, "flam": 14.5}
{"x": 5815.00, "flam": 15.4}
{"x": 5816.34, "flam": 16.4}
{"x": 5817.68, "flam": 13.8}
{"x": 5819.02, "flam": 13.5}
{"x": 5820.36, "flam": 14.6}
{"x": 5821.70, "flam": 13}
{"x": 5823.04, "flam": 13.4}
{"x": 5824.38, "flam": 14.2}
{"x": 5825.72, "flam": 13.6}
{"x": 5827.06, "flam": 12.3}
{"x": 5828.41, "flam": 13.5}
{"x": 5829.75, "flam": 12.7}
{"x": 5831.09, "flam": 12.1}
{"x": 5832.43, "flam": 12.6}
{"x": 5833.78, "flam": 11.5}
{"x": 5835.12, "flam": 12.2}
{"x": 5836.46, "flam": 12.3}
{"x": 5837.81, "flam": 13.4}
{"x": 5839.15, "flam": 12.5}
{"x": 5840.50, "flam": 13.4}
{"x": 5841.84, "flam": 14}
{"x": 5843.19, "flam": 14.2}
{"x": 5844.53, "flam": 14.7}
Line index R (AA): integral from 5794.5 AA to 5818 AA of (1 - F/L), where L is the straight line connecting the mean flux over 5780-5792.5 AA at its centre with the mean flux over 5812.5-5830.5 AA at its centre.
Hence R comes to -1.1 AA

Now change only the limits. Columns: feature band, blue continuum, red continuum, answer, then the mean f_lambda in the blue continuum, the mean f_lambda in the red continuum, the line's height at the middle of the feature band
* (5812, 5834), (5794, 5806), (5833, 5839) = -1.3 AA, 13.7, 12.4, 12.8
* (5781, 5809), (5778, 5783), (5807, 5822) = 1.1 AA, 13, 13.8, 13.4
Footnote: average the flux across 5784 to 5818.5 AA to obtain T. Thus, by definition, 13.3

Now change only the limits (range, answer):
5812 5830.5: 13.9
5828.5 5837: 12.3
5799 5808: 13.4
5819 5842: 13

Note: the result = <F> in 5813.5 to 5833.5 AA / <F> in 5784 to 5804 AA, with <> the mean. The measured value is 1.04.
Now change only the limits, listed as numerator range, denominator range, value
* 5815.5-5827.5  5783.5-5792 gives 1.14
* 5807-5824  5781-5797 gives 1.10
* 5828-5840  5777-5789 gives 1.03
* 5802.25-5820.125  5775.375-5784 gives 1.09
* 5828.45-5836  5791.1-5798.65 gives 0.92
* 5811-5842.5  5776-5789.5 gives 1.10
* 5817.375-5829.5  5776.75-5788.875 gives 1.11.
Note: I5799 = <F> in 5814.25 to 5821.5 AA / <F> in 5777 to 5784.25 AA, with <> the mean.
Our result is 1.2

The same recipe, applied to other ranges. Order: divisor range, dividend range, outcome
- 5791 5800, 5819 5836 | 0.98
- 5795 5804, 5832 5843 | 0.92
